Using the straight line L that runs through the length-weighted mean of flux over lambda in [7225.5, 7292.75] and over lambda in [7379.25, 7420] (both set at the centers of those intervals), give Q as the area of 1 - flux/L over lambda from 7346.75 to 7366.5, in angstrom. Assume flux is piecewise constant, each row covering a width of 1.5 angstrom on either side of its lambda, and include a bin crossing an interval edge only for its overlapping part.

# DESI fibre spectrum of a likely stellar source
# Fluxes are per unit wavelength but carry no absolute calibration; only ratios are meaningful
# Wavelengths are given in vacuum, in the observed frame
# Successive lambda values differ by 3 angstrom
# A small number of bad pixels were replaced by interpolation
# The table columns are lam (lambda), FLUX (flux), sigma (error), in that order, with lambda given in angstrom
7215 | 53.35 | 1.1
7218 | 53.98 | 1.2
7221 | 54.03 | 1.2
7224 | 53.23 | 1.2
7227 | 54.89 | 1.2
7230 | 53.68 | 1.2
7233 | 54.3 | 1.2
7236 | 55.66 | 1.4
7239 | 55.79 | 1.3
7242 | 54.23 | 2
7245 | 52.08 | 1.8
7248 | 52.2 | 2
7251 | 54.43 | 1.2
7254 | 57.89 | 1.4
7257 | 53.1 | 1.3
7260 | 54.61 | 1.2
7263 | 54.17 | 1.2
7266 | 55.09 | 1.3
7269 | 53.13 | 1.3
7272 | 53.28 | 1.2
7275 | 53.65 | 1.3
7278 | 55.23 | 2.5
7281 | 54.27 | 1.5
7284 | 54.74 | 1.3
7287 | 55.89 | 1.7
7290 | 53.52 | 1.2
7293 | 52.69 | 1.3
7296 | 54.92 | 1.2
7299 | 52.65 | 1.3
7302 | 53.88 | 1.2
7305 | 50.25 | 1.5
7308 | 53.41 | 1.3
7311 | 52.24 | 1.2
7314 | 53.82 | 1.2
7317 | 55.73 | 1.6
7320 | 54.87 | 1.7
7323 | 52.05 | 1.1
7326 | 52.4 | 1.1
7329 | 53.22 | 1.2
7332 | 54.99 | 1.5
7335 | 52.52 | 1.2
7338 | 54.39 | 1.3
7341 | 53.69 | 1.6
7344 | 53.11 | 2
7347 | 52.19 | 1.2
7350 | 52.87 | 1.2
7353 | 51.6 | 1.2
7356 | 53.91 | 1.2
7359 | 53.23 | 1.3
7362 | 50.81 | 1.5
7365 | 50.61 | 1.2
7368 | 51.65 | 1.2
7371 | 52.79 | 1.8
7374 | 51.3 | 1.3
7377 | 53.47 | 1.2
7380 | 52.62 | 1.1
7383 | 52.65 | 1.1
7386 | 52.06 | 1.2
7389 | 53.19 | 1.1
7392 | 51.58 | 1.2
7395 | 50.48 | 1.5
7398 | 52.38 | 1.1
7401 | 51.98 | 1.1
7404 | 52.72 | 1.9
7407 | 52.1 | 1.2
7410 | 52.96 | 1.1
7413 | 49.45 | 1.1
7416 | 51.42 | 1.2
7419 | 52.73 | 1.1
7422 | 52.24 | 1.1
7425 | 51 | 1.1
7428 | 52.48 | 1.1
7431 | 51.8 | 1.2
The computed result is 0.2 angstrom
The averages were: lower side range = 54.3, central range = 52.2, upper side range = 52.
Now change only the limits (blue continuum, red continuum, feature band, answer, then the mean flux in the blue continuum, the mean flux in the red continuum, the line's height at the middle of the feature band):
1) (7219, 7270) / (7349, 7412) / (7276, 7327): -0.3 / 54.3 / 52.2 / 53.4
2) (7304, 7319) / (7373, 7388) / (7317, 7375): 0.0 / 53.2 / 52.5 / 52.9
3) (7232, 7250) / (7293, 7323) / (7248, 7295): -0.5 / 54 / 53.4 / 53.8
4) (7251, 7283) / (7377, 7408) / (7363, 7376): 0.3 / 54.4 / 52.2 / 52.6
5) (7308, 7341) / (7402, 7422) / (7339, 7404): 0.5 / 53.6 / 51.9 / 52.7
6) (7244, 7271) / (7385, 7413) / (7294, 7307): 0.1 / 54.1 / 52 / 53.5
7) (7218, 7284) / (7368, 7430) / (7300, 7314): 0.2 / 54.2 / 52.1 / 53.4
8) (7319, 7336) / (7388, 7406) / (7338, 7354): 0.0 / 53.3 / 52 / 53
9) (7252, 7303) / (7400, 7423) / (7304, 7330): 0.2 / 54.3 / 51.9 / 53.6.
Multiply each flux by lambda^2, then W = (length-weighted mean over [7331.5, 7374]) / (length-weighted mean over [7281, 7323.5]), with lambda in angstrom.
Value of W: 1.0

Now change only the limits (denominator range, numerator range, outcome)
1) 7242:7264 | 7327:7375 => 1.00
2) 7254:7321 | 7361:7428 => 0.99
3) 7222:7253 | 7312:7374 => 1.01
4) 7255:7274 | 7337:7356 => 1.00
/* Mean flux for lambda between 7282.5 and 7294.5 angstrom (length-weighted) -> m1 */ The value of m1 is 54.2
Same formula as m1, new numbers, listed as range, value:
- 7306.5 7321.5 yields 54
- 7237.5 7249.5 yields 53.6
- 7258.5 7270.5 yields 54.2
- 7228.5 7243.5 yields 54.7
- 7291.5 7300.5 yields 53.4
